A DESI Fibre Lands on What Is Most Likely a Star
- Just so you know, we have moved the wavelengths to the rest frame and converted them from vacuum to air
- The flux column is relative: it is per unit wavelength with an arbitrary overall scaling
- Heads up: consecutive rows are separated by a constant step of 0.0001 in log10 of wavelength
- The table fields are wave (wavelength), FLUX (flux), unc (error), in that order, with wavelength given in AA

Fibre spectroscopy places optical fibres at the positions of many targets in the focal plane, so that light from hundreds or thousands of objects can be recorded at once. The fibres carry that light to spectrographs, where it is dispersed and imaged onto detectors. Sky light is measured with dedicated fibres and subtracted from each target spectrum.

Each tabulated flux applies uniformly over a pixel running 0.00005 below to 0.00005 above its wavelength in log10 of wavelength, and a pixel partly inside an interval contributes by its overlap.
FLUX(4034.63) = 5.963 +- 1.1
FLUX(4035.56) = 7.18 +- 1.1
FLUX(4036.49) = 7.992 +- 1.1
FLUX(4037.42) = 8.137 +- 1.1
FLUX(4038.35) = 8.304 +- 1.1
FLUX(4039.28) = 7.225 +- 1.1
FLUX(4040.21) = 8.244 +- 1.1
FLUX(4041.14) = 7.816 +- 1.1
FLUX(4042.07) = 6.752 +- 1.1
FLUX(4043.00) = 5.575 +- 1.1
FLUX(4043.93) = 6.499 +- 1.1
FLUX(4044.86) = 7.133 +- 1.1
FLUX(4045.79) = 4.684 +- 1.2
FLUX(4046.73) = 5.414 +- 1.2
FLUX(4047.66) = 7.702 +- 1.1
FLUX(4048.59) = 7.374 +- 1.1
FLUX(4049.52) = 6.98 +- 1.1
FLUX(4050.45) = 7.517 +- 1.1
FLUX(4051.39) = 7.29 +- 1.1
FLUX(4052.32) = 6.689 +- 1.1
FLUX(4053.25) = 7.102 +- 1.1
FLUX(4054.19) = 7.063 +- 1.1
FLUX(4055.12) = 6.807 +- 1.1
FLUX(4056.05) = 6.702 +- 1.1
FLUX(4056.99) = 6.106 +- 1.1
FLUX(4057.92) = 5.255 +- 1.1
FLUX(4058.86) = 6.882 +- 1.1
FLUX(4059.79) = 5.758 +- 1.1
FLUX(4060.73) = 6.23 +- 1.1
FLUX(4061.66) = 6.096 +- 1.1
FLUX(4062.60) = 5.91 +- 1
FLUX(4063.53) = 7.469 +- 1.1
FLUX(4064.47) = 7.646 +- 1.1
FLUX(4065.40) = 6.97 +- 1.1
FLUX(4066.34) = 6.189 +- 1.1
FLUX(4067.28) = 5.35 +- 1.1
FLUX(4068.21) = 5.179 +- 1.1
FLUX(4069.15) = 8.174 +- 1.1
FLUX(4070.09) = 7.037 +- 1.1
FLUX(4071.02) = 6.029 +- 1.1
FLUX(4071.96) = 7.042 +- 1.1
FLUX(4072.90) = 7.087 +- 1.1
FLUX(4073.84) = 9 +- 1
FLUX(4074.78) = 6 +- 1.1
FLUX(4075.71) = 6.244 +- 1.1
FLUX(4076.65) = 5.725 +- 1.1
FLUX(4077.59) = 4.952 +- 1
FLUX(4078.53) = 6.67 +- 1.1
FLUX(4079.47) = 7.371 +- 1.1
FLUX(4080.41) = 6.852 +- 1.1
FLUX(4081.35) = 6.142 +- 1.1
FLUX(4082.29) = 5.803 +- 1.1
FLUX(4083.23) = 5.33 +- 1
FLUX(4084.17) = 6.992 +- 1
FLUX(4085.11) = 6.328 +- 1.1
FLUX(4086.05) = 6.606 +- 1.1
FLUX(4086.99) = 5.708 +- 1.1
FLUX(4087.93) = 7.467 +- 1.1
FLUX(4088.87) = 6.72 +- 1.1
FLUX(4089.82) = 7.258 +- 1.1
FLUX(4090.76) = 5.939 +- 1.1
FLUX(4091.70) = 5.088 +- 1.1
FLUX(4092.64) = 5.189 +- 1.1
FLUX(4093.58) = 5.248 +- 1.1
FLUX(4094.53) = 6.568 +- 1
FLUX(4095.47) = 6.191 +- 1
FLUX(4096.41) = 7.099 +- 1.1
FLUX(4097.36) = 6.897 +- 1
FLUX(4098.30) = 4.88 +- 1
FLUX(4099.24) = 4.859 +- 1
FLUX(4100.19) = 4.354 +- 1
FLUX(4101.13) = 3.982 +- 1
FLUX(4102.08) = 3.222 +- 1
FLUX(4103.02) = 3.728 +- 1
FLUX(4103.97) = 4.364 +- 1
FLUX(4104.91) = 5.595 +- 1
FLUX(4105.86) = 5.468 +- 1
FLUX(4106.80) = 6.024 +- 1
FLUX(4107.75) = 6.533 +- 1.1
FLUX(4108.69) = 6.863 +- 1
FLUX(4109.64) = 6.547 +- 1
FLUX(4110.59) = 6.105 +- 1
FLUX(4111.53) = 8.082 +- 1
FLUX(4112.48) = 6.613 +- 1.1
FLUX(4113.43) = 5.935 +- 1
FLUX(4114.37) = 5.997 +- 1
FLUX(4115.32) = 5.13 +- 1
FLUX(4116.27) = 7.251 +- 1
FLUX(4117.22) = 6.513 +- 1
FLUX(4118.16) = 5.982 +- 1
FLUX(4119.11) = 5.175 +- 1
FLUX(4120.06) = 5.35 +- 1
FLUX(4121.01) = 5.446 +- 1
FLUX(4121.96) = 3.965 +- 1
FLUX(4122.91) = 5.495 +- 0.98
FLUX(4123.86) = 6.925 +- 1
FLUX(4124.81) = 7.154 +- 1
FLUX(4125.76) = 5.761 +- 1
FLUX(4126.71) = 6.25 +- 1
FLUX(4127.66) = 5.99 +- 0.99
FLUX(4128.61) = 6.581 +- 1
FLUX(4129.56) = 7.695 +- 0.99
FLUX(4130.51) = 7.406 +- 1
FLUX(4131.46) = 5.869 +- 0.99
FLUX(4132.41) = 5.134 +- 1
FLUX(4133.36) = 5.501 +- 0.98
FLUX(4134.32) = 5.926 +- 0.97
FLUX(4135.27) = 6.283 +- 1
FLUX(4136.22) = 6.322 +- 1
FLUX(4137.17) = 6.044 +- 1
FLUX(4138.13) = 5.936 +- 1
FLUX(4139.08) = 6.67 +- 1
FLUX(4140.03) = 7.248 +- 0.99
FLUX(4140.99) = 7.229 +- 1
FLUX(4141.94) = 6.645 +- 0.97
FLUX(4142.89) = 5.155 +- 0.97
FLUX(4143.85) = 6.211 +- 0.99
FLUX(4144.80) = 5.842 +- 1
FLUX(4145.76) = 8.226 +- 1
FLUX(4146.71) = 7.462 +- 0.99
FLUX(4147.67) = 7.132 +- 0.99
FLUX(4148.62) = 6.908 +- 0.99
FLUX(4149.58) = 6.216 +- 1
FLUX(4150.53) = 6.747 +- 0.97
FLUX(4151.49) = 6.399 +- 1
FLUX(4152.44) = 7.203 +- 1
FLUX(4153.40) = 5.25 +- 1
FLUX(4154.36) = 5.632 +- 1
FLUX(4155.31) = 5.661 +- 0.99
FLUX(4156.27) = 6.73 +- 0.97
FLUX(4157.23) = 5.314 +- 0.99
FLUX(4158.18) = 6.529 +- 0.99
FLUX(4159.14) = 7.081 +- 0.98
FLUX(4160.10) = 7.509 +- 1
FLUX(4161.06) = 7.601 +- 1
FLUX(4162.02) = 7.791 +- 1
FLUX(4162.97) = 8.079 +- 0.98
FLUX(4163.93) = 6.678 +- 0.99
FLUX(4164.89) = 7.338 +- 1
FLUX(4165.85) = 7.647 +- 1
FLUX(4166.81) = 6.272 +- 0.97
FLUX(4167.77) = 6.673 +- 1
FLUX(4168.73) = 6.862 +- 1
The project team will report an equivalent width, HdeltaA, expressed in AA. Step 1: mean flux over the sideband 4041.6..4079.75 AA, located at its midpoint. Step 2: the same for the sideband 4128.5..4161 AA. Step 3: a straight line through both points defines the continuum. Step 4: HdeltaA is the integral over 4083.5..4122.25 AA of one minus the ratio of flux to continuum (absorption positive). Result 4.1 AA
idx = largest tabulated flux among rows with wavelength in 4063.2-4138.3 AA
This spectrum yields 9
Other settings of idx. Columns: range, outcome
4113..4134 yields 7.695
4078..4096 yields 7.467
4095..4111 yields 7.099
